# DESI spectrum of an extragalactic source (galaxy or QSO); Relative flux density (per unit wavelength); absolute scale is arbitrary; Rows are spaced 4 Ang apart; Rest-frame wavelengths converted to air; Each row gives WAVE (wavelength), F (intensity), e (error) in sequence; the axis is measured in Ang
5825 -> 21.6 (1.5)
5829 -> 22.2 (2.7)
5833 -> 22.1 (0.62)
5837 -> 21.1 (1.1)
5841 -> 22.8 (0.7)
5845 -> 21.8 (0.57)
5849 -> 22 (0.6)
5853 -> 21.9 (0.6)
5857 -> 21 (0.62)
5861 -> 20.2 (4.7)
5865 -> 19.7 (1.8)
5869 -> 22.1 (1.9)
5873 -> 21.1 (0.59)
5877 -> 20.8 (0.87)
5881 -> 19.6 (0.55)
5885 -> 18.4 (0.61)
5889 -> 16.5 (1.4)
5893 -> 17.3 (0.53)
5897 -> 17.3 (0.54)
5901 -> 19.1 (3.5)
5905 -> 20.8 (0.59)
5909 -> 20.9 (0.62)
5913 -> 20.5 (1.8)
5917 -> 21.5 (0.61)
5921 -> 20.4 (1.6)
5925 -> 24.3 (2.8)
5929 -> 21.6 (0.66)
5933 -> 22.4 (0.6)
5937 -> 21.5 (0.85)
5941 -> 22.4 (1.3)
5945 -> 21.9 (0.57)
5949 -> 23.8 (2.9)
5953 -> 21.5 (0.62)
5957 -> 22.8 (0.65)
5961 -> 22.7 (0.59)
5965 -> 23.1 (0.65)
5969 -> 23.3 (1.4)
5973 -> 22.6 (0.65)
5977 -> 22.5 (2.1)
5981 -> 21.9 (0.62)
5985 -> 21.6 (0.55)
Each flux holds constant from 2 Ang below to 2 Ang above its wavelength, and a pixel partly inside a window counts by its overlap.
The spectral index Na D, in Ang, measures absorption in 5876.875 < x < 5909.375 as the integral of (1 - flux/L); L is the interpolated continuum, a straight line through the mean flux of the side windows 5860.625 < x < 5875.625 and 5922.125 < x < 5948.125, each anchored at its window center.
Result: 4.0 Ang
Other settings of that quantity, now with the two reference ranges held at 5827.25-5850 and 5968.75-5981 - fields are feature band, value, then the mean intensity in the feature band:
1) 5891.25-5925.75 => 3.4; 20.1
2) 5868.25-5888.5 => 2.0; 20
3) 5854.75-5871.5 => 1.0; 20.8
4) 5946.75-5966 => -0.2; 22.8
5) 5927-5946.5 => 0.4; 22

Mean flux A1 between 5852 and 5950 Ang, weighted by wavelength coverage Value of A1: 20.6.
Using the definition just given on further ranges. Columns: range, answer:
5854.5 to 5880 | 20.8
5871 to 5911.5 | 19.2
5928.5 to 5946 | 22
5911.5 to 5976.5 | 22.3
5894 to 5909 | 19.2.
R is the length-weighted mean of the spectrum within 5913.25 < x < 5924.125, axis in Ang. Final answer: 21.2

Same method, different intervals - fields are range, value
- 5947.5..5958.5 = 22.6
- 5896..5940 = 21.1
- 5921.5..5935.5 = 22.5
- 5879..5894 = 18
